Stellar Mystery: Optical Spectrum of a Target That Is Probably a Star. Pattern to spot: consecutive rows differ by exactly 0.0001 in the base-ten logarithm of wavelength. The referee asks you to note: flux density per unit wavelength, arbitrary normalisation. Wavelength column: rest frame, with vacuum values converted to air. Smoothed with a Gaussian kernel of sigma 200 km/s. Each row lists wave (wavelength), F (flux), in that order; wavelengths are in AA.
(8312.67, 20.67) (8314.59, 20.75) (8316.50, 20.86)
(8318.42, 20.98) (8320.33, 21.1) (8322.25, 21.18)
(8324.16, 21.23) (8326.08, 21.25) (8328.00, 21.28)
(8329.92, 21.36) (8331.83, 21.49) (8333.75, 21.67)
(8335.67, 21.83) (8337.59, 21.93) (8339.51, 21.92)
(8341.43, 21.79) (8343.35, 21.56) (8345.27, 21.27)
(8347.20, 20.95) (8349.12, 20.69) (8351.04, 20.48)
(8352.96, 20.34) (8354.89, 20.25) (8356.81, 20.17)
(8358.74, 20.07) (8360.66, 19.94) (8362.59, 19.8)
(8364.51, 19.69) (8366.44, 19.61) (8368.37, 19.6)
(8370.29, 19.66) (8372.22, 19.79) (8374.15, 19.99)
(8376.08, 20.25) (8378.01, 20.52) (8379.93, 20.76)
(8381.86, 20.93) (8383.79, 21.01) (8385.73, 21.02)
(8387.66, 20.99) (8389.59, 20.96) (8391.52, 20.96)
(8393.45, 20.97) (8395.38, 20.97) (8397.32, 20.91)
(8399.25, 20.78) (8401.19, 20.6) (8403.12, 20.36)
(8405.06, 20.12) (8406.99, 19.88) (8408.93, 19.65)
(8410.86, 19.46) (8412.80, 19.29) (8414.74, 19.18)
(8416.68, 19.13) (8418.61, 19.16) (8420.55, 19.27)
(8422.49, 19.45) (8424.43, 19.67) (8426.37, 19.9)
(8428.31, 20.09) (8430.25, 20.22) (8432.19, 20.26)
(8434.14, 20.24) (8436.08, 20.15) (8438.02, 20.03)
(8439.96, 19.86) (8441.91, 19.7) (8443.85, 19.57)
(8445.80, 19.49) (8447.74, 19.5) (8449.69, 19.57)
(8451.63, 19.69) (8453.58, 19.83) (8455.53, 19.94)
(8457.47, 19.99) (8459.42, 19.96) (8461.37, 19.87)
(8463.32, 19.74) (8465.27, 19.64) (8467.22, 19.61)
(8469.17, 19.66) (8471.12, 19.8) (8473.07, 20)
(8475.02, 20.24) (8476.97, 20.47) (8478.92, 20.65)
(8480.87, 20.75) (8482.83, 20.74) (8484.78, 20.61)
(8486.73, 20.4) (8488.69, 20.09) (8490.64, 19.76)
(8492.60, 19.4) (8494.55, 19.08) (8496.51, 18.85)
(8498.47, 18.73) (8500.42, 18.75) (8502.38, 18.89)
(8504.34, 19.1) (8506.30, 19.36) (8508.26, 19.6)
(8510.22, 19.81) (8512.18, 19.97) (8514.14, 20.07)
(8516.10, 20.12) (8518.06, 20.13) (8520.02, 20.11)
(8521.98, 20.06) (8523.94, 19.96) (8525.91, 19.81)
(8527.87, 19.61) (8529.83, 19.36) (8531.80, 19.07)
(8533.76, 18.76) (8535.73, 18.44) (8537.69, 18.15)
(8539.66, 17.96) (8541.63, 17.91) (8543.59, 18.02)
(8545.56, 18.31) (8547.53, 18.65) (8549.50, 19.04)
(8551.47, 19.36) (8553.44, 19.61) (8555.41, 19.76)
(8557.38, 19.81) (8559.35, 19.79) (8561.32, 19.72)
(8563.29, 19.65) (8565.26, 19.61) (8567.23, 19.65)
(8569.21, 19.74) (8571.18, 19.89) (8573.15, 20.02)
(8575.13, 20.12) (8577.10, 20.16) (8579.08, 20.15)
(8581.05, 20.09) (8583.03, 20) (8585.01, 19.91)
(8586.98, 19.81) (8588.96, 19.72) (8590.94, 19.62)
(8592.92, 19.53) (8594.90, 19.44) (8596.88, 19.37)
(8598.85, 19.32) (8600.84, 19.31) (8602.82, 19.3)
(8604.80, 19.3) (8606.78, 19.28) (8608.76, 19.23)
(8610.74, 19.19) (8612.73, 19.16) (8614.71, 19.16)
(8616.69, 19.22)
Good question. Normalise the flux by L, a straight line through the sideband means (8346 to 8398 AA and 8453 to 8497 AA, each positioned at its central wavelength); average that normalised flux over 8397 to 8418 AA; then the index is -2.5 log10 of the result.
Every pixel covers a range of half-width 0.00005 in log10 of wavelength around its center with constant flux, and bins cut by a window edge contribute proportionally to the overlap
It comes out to 0.02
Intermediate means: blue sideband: 20.4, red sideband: 20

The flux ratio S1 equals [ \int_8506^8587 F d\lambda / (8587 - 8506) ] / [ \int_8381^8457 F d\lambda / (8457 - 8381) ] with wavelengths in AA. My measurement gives 0.97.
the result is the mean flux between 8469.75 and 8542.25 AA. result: 19.6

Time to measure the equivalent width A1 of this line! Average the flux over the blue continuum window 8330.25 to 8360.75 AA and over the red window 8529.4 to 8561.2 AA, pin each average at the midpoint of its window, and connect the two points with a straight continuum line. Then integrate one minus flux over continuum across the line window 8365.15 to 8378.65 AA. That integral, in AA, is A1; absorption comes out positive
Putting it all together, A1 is 0.6 AA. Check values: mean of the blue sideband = 21.1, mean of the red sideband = 18.9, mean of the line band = 19.9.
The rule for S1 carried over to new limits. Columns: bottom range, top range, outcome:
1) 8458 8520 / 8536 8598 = 0.98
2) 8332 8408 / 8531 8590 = 0.94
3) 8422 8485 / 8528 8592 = 0.97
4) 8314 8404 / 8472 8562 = 0.94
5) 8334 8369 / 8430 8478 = 0.96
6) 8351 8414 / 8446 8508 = 0.97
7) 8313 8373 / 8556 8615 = 0.94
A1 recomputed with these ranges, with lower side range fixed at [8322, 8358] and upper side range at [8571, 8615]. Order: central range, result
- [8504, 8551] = 1.9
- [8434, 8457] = 0.8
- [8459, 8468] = 0.3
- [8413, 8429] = 0.9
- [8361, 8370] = 0.6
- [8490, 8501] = 0.6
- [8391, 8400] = 0.0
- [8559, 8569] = 0.1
